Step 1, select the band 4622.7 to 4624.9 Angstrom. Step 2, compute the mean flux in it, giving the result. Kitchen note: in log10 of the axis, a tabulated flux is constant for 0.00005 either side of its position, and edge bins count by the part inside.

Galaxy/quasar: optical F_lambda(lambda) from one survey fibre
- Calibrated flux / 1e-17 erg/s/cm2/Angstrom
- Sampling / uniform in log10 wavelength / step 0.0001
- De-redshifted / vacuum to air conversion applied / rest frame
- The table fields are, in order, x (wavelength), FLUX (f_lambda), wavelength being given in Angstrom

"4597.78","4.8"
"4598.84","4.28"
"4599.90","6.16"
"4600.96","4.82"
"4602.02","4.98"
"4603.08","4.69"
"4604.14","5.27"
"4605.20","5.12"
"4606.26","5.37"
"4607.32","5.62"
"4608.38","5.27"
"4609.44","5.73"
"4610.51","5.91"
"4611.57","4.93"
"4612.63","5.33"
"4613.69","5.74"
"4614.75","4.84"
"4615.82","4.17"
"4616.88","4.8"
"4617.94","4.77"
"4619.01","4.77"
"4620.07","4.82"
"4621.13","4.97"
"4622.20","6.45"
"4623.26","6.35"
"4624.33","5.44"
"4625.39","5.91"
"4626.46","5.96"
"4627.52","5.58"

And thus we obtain 5.91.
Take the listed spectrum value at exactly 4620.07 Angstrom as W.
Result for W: 4.82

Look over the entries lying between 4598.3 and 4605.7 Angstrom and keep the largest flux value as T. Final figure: 6.16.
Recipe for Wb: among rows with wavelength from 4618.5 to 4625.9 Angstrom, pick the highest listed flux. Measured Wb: 6.45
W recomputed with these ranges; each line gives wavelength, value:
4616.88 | 4.8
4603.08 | 4.69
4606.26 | 5.37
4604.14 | 5.27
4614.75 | 4.84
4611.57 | 4.93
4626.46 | 5.96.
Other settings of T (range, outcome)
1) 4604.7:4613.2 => 5.91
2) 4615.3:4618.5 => 4.8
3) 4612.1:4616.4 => 5.74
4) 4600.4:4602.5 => 4.98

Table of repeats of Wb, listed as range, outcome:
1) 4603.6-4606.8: 5.37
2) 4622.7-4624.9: 6.35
